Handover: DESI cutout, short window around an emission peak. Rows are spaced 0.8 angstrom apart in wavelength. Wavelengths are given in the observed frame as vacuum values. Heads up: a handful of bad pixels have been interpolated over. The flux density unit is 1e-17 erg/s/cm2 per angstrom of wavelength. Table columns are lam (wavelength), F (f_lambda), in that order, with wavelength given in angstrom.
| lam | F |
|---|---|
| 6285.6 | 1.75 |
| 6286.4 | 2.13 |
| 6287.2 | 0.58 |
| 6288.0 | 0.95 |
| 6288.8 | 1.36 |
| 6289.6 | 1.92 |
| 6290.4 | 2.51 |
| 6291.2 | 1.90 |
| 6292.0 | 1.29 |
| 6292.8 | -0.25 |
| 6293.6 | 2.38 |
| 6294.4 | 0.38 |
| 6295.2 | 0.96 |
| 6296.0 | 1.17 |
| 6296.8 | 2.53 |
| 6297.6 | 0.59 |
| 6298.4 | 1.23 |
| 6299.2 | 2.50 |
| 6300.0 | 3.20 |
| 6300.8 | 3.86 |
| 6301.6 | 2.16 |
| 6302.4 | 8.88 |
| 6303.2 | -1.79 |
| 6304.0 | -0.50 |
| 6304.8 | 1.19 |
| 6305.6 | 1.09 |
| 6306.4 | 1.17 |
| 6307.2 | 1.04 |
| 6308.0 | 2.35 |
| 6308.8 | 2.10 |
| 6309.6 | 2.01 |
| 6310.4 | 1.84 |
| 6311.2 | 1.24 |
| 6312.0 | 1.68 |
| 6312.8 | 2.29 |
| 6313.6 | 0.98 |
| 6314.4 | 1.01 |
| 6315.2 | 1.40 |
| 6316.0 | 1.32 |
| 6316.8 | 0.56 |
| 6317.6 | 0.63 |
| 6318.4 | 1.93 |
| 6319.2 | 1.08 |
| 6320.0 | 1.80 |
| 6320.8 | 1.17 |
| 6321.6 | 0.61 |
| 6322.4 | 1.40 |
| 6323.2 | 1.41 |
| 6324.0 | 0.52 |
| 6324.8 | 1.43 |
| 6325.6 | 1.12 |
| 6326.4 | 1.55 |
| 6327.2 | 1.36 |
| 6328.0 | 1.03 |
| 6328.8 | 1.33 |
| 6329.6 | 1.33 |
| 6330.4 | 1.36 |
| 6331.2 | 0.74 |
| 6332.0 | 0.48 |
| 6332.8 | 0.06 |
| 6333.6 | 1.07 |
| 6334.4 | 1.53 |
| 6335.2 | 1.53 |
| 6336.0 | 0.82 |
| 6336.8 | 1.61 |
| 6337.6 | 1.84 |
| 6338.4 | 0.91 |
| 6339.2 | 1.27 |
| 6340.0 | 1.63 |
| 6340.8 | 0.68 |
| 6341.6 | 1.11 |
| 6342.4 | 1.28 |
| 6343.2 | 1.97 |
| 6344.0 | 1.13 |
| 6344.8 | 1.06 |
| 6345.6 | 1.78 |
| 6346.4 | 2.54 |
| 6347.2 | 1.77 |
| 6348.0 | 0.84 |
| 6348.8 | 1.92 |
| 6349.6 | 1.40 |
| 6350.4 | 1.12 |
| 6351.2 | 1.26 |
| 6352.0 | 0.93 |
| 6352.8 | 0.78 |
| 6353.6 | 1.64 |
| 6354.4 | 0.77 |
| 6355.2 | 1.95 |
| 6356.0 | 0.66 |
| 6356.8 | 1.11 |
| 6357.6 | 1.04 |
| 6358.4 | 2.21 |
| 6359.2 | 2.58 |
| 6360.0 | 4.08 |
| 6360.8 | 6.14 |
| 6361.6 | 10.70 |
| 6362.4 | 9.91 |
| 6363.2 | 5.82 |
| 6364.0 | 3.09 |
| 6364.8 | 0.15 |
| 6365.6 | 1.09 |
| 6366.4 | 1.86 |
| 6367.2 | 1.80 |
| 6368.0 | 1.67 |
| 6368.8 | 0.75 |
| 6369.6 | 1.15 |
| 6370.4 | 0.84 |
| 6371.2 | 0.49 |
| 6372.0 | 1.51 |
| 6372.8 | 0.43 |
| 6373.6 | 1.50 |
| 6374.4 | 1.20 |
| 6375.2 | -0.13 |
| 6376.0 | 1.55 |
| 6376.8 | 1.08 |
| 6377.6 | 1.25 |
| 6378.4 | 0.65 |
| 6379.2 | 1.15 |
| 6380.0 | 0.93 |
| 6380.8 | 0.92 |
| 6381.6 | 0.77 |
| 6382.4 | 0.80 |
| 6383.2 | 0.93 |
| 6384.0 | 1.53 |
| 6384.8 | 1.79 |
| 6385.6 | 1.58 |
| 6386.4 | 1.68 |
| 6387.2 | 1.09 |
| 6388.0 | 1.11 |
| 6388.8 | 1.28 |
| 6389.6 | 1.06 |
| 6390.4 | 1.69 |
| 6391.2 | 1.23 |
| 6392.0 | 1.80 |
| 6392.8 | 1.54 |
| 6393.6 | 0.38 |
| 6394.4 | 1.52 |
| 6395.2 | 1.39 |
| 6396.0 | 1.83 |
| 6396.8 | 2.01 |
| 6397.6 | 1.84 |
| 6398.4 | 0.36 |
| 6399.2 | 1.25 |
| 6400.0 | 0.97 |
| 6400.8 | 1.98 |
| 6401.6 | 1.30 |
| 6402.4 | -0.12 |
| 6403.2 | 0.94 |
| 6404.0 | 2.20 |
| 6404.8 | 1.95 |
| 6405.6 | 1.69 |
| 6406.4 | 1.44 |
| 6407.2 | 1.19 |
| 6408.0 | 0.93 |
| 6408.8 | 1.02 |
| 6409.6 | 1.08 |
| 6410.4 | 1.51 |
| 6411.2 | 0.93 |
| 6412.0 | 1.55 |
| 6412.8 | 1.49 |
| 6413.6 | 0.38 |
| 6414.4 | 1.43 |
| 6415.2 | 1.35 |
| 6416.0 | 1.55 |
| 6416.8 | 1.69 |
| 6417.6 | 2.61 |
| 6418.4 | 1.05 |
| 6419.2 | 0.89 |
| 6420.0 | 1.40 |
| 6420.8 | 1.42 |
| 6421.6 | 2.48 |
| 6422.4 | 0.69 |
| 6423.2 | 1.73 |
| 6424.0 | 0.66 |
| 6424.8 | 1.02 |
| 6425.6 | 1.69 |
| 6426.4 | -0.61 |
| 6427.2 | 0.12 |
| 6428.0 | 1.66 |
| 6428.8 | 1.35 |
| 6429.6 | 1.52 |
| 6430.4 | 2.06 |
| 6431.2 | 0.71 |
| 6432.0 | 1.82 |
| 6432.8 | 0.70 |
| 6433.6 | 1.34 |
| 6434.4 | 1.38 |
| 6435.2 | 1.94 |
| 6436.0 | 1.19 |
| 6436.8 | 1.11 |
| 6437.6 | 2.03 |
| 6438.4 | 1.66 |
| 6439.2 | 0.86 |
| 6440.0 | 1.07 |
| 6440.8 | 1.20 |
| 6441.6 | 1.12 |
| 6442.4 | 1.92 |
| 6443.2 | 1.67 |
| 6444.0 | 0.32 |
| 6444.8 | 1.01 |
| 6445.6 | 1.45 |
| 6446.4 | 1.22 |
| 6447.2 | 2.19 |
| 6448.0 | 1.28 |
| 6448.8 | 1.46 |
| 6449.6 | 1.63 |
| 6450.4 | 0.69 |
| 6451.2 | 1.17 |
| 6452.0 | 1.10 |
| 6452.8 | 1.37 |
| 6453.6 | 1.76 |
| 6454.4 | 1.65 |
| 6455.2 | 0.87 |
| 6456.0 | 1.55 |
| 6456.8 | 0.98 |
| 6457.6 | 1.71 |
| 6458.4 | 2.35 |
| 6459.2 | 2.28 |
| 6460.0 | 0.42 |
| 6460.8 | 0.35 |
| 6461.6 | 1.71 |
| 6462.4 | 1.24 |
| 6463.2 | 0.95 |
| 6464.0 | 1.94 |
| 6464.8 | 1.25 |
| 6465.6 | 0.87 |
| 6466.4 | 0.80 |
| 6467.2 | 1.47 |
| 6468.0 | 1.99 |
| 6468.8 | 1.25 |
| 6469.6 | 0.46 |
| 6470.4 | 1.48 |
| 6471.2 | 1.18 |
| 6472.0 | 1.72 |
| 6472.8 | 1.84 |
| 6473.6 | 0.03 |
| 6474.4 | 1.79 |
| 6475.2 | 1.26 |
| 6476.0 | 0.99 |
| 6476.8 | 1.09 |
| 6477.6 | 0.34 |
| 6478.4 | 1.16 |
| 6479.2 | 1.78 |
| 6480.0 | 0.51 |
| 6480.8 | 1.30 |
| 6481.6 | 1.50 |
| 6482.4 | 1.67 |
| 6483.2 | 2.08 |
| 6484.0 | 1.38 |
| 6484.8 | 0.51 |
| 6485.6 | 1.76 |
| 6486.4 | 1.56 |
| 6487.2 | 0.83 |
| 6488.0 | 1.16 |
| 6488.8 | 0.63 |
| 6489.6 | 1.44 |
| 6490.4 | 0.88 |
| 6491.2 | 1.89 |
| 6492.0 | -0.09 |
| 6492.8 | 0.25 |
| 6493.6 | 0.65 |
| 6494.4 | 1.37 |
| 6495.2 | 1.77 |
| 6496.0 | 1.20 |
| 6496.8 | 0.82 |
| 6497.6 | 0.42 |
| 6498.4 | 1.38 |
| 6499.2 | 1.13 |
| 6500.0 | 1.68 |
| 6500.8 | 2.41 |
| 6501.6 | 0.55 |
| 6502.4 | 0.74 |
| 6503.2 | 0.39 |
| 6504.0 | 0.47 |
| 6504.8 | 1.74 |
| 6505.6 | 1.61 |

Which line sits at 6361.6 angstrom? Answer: [O III]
